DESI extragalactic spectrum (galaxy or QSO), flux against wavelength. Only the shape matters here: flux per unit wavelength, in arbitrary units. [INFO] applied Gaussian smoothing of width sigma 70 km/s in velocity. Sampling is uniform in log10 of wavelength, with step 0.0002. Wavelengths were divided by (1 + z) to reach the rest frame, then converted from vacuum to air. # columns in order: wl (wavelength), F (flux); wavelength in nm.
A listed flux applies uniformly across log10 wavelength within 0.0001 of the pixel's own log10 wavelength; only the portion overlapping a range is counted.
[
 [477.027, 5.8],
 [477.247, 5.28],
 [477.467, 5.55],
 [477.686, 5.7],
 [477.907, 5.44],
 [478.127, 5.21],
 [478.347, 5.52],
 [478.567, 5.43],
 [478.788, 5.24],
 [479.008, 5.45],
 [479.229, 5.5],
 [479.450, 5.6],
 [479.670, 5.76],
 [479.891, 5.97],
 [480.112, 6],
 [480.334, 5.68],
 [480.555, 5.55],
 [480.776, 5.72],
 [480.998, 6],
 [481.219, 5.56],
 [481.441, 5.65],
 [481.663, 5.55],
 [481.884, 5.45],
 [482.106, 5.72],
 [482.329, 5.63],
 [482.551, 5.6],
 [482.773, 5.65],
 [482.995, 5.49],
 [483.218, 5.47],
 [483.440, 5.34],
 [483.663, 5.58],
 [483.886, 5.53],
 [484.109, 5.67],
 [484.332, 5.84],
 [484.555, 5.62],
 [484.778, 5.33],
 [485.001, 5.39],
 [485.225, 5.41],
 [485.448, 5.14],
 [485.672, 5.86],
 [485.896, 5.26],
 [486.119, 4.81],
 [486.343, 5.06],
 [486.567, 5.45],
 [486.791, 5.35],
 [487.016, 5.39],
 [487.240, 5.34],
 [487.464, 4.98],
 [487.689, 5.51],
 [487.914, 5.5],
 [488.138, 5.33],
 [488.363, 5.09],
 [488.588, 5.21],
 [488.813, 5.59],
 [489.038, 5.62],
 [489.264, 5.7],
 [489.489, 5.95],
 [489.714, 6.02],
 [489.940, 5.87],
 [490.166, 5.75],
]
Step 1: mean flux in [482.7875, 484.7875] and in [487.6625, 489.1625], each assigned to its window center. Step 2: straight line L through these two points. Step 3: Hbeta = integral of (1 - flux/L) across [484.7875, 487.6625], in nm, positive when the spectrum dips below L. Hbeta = 0.095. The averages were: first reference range 5.56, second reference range 5.4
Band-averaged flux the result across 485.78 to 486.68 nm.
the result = 5.15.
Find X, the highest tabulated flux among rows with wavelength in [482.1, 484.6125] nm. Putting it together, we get 5.84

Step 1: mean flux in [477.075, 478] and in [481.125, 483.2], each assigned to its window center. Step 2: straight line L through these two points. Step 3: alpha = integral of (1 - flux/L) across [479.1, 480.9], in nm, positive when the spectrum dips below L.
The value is -0.06 nm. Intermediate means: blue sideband 5.51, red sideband 5.58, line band 5.72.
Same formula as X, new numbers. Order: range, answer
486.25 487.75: 5.51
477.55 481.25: 6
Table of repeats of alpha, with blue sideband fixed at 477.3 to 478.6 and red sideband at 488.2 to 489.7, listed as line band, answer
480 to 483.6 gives -0.08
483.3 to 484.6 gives -0.02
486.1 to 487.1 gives 0.05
